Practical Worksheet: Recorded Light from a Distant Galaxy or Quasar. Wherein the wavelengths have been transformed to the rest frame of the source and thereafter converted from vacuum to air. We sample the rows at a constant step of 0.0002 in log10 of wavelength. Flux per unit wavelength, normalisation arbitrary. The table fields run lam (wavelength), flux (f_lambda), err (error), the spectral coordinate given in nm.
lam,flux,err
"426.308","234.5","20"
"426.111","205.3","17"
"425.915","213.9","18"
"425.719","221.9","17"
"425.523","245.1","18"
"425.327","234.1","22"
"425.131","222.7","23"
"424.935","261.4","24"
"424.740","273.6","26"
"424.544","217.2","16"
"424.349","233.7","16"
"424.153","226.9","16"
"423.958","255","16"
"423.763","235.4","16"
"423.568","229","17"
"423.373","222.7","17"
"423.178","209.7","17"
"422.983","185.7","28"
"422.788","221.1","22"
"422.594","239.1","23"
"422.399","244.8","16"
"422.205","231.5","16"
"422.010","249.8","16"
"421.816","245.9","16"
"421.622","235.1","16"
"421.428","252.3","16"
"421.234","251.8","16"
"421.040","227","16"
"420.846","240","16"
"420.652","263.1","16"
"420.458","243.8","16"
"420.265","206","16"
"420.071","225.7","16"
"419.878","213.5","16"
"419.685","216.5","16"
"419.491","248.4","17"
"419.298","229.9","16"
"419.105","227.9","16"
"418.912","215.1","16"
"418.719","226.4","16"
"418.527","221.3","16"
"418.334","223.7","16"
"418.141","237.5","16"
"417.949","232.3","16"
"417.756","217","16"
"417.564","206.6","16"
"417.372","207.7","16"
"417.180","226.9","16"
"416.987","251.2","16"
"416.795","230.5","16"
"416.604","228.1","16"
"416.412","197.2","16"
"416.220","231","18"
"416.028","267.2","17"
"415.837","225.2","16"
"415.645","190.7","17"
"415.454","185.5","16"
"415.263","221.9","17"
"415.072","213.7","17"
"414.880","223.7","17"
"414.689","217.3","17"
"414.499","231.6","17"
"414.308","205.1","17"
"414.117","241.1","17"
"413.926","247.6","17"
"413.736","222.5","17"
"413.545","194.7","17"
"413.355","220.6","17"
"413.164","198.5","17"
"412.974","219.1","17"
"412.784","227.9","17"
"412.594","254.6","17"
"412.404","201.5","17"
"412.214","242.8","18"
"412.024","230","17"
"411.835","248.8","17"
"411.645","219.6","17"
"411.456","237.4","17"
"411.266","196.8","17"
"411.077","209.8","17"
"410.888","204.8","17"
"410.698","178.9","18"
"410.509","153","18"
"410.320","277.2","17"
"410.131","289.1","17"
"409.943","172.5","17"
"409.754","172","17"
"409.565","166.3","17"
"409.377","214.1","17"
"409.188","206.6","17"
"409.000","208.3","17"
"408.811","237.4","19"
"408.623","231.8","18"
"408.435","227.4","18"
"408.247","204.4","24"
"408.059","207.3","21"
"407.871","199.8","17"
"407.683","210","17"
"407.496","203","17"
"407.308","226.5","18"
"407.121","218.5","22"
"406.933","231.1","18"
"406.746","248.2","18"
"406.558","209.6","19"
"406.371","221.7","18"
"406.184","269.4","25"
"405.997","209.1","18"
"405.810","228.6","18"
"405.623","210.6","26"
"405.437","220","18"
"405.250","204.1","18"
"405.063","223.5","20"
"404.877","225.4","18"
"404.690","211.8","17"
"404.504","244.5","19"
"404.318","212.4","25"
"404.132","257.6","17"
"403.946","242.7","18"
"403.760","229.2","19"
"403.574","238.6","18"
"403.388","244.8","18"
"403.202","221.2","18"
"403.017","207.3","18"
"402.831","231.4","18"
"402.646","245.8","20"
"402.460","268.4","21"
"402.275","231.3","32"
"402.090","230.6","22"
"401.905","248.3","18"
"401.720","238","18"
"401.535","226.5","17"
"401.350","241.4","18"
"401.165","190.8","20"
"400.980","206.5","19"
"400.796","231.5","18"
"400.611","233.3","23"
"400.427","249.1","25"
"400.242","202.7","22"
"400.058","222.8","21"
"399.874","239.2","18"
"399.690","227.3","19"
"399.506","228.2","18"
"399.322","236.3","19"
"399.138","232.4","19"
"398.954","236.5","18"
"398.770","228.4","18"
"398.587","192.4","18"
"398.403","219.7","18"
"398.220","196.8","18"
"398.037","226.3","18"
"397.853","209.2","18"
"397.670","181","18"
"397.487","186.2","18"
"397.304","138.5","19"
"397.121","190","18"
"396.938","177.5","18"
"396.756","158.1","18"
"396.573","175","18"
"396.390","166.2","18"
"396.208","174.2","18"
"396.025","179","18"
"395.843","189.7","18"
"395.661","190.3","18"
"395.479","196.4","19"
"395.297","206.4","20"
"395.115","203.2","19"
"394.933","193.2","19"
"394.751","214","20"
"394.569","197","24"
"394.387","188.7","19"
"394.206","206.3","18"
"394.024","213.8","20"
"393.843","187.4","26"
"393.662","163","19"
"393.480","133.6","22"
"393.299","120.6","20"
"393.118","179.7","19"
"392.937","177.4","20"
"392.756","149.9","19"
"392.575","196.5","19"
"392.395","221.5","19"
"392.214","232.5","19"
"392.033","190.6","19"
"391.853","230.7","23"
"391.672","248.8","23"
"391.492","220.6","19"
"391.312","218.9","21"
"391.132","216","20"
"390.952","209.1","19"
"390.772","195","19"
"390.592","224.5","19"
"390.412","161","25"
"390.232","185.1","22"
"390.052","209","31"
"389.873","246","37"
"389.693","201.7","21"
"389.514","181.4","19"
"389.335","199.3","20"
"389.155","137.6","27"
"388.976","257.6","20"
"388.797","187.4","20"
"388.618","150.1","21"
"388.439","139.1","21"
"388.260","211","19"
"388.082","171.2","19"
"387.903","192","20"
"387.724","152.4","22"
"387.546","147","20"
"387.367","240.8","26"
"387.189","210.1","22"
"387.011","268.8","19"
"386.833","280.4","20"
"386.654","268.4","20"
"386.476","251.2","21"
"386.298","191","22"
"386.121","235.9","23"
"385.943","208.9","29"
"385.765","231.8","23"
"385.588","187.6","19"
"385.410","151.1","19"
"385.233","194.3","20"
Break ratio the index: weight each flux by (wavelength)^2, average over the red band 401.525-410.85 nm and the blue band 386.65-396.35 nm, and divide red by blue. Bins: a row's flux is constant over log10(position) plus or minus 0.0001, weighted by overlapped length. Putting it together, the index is 1.2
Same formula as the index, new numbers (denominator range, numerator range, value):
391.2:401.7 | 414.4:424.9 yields 1.27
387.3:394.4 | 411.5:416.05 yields 1.30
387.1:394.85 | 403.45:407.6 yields 1.26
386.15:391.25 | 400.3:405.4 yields 1.22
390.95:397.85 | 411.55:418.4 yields 1.30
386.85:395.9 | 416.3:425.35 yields 1.36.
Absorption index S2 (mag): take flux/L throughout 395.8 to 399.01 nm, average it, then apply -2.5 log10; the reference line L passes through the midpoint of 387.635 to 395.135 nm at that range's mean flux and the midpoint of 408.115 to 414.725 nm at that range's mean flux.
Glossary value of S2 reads 0.060 mag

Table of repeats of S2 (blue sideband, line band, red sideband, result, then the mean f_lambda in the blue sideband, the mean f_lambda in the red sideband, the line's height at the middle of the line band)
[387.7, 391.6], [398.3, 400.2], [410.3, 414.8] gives -0.10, 195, 219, 205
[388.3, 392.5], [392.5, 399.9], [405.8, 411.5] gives 0.08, 203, 215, 207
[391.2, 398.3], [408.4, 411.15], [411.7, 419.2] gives 0.02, 191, 223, 214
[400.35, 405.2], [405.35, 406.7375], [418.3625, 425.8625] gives 0.03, 232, 233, 232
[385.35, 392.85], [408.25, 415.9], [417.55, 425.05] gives 0.04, 205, 232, 224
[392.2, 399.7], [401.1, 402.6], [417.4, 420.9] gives -0.17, 193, 227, 201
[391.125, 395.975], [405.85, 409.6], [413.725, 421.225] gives -0.03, 195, 226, 213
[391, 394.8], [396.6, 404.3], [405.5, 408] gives -0.05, 196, 222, 210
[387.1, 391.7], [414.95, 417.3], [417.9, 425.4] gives 0.02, 196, 233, 226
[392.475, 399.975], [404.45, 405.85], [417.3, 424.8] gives -0.07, 193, 230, 206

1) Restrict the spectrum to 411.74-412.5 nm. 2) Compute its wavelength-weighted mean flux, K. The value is 231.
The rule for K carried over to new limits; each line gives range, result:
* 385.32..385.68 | 170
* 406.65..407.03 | 239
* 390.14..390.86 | 191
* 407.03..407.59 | 216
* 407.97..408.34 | 206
